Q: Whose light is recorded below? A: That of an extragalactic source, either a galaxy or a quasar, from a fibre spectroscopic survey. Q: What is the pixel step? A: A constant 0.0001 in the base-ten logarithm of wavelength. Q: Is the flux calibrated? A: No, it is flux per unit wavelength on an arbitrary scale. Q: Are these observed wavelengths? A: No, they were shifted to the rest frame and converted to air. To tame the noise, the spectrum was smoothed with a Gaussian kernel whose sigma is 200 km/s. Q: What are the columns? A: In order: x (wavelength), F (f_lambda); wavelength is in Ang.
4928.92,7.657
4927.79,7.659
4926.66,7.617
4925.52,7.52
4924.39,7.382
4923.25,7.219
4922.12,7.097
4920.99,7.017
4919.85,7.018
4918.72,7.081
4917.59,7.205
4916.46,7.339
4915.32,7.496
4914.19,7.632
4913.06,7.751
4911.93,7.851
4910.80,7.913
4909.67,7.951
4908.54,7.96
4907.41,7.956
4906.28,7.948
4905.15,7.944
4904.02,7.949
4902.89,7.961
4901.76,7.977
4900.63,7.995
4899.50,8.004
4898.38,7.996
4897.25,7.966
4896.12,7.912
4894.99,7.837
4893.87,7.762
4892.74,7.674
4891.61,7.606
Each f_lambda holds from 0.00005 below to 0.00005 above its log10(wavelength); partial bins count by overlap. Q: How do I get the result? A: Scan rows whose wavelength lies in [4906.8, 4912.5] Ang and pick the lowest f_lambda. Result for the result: 7.851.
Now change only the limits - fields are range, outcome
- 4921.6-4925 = 7.097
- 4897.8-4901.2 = 7.995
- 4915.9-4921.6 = 7.017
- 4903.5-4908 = 7.944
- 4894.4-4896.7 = 7.837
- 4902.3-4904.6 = 7.949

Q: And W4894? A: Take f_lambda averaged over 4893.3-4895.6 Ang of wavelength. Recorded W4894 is 7.8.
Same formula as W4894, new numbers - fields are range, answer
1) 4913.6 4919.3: 7.35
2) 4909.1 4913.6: 7.87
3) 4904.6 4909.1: 7.95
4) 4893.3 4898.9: 7.89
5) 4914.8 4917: 7.39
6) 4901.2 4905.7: 7.95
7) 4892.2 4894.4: 7.71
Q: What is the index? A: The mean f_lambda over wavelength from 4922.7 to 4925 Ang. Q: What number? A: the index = 7.3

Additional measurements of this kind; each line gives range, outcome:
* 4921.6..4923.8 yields 7.17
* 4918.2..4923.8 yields 7.09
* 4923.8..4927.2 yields 7.49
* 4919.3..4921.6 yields 7.01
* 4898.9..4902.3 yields 8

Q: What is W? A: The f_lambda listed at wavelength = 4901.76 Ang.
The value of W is 7.977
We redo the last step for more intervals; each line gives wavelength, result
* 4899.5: 8.004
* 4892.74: 7.674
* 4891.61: 7.606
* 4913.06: 7.751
